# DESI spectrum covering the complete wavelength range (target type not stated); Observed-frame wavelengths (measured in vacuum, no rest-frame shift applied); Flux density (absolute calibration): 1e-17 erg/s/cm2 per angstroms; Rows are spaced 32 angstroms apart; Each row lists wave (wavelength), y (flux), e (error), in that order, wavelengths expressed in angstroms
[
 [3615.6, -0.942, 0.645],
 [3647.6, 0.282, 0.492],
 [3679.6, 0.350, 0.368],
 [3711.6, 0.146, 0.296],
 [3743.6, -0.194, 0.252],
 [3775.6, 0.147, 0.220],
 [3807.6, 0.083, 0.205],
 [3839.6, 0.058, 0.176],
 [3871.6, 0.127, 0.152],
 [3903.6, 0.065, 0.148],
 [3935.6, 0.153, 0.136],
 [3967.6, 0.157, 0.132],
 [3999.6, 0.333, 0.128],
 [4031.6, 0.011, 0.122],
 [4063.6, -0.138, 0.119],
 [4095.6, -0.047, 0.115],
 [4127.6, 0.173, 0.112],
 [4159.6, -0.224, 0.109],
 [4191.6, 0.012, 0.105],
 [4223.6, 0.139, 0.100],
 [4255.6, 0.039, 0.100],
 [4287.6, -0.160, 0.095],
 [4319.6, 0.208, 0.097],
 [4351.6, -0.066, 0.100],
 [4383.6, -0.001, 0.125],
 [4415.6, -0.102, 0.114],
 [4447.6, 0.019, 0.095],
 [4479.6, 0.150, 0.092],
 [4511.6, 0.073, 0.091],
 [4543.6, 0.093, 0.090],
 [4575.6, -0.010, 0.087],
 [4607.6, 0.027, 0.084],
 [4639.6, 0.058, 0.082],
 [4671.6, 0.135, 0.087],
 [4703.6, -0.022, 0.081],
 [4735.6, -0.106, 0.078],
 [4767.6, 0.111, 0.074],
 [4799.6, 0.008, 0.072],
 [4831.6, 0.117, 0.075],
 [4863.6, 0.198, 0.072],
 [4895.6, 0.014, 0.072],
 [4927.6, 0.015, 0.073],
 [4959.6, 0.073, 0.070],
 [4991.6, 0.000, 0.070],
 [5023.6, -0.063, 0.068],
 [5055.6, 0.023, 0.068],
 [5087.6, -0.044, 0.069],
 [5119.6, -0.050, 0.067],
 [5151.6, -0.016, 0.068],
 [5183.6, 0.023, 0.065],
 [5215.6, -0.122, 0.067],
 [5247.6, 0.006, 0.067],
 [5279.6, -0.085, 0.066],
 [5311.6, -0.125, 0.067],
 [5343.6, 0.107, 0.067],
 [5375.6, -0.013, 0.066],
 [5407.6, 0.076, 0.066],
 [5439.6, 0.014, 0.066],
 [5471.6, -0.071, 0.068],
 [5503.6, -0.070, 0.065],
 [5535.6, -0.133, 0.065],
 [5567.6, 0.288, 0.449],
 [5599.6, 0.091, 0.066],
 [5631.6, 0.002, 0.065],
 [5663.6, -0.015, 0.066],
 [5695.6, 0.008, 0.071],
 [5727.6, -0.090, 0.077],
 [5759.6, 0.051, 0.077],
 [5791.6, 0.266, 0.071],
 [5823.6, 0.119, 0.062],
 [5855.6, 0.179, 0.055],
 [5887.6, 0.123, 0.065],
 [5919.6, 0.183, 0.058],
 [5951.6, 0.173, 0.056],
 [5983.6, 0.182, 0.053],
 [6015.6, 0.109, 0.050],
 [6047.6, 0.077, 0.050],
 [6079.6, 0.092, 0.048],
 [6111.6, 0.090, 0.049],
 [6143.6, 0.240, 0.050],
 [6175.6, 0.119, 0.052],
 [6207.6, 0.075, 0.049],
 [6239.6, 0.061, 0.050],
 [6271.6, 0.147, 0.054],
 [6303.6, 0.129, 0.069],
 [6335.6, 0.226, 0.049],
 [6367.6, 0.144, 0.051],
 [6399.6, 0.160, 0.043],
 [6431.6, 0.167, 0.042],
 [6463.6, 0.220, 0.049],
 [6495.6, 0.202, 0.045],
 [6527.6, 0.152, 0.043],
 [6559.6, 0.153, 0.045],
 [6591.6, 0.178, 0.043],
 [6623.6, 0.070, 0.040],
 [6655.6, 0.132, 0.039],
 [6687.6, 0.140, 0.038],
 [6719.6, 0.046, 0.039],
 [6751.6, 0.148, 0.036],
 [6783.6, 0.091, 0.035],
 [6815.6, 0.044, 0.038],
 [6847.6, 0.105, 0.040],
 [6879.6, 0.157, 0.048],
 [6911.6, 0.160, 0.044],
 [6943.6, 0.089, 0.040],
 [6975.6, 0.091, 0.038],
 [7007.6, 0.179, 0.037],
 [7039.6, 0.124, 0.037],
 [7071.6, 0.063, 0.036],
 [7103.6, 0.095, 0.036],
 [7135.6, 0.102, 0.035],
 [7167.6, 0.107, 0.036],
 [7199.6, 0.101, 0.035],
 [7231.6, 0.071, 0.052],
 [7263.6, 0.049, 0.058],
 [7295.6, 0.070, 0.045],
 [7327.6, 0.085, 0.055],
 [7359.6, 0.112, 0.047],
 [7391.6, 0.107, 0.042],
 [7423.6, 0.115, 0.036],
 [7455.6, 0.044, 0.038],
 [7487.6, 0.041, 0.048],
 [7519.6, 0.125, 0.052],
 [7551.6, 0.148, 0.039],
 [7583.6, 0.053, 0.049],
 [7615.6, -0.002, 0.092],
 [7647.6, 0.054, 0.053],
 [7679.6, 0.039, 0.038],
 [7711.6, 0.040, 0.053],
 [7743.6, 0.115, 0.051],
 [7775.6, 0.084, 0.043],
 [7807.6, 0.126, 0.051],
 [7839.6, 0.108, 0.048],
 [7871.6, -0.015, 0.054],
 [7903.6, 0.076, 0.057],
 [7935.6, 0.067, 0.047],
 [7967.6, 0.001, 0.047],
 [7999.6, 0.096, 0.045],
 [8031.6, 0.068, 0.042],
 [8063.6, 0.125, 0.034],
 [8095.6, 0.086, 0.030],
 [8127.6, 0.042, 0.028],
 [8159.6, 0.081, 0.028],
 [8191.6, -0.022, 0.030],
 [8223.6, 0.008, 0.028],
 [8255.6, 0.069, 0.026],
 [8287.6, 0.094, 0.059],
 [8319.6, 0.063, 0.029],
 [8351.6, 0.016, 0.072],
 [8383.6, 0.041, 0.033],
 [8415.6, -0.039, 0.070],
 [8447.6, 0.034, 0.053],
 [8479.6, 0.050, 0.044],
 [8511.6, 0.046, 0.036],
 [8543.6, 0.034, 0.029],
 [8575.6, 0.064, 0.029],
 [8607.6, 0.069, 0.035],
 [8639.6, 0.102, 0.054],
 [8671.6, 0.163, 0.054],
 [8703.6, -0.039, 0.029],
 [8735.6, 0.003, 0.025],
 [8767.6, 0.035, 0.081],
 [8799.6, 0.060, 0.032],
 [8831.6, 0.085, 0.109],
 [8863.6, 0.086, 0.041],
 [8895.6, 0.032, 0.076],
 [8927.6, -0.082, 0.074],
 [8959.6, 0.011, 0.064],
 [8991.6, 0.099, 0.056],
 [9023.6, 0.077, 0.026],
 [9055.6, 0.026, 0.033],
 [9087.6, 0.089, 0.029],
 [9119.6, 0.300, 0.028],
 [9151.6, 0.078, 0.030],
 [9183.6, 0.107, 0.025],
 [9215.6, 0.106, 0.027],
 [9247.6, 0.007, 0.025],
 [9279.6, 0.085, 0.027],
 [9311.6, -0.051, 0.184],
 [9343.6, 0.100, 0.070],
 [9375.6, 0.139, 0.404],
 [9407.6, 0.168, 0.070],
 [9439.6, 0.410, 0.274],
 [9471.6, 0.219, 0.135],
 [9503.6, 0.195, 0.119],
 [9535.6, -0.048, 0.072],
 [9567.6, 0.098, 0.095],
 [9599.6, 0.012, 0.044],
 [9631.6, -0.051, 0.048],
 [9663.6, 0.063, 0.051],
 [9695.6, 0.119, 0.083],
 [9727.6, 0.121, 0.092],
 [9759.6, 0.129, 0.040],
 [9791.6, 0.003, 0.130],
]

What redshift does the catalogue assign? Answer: 1.44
